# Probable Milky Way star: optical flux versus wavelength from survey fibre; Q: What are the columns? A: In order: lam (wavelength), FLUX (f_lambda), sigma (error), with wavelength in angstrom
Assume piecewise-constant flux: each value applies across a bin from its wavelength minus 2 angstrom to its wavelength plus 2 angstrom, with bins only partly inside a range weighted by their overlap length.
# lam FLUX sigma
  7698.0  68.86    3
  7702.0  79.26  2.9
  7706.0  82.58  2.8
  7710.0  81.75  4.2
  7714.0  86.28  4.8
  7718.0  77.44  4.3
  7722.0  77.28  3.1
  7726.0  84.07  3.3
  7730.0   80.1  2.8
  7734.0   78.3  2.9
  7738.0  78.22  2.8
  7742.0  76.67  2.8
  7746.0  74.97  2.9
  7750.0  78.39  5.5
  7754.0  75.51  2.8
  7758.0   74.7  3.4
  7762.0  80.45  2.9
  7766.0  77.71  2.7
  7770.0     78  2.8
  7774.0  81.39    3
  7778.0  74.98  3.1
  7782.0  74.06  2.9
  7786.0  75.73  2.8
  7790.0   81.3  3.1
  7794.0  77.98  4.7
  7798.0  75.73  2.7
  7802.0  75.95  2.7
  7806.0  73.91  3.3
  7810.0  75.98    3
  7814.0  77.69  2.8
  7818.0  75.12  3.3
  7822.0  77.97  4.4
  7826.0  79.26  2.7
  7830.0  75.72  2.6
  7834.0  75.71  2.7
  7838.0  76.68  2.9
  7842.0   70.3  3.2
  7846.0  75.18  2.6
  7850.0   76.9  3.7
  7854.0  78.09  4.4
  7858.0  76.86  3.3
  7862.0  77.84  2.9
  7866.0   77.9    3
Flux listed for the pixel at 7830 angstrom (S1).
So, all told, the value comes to 75.72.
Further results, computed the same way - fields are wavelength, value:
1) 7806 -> 73.91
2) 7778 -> 74.98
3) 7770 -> 78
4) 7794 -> 77.98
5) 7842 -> 70.3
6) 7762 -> 80.45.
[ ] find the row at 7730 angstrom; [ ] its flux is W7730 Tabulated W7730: 80.1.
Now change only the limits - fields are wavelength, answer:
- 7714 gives 86.28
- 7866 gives 77.9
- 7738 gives 78.22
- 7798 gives 75.73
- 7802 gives 75.95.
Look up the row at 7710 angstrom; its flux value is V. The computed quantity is 81.75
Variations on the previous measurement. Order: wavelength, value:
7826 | 79.26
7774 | 81.39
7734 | 78.3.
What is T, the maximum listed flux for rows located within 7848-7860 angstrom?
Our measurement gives 78.09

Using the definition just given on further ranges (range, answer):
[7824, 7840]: 79.26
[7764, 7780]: 81.39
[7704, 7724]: 86.28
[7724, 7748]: 84.07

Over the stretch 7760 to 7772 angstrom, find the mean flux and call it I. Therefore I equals 78.7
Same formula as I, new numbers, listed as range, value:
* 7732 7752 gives 77.3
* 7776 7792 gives 76.5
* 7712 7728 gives 81.3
